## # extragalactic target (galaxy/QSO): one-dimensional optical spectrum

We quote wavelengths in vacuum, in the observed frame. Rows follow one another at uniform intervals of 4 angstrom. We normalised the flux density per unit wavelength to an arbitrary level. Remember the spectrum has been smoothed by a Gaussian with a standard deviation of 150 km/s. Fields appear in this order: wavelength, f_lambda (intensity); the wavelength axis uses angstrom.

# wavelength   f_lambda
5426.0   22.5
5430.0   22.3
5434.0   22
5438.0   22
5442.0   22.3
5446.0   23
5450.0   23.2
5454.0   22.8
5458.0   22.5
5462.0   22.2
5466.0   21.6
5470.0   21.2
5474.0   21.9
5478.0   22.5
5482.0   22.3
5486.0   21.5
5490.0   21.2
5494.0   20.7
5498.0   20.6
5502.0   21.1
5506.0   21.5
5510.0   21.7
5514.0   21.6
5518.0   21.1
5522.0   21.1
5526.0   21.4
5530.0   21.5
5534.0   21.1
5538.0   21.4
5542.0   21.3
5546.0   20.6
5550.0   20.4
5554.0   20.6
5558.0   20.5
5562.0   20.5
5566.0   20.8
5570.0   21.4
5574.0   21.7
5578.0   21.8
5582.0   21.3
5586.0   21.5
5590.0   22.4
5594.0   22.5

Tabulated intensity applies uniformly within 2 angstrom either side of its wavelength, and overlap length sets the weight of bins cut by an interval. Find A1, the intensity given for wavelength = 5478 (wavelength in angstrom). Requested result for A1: 22.5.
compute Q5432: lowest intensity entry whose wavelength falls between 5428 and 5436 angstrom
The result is 22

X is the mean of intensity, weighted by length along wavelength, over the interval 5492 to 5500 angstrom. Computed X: 20.6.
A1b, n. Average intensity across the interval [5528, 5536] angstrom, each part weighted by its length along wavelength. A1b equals 21.3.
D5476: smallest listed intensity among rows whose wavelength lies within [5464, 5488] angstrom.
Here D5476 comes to 21.2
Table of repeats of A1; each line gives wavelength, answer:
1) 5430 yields 22.3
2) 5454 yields 22.8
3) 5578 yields 21.8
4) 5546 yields 20.6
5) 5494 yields 20.7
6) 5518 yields 21.1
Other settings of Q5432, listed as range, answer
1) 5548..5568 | 20.4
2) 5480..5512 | 20.6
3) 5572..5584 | 21.3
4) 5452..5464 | 22.2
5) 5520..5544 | 21.1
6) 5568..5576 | 21.4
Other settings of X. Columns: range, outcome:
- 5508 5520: 21.5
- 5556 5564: 20.5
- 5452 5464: 22.5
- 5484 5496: 21.1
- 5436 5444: 22.1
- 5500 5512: 21.4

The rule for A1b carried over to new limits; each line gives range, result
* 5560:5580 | 21.2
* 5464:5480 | 21.8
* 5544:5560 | 20.5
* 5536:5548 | 21.1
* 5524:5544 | 21.3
